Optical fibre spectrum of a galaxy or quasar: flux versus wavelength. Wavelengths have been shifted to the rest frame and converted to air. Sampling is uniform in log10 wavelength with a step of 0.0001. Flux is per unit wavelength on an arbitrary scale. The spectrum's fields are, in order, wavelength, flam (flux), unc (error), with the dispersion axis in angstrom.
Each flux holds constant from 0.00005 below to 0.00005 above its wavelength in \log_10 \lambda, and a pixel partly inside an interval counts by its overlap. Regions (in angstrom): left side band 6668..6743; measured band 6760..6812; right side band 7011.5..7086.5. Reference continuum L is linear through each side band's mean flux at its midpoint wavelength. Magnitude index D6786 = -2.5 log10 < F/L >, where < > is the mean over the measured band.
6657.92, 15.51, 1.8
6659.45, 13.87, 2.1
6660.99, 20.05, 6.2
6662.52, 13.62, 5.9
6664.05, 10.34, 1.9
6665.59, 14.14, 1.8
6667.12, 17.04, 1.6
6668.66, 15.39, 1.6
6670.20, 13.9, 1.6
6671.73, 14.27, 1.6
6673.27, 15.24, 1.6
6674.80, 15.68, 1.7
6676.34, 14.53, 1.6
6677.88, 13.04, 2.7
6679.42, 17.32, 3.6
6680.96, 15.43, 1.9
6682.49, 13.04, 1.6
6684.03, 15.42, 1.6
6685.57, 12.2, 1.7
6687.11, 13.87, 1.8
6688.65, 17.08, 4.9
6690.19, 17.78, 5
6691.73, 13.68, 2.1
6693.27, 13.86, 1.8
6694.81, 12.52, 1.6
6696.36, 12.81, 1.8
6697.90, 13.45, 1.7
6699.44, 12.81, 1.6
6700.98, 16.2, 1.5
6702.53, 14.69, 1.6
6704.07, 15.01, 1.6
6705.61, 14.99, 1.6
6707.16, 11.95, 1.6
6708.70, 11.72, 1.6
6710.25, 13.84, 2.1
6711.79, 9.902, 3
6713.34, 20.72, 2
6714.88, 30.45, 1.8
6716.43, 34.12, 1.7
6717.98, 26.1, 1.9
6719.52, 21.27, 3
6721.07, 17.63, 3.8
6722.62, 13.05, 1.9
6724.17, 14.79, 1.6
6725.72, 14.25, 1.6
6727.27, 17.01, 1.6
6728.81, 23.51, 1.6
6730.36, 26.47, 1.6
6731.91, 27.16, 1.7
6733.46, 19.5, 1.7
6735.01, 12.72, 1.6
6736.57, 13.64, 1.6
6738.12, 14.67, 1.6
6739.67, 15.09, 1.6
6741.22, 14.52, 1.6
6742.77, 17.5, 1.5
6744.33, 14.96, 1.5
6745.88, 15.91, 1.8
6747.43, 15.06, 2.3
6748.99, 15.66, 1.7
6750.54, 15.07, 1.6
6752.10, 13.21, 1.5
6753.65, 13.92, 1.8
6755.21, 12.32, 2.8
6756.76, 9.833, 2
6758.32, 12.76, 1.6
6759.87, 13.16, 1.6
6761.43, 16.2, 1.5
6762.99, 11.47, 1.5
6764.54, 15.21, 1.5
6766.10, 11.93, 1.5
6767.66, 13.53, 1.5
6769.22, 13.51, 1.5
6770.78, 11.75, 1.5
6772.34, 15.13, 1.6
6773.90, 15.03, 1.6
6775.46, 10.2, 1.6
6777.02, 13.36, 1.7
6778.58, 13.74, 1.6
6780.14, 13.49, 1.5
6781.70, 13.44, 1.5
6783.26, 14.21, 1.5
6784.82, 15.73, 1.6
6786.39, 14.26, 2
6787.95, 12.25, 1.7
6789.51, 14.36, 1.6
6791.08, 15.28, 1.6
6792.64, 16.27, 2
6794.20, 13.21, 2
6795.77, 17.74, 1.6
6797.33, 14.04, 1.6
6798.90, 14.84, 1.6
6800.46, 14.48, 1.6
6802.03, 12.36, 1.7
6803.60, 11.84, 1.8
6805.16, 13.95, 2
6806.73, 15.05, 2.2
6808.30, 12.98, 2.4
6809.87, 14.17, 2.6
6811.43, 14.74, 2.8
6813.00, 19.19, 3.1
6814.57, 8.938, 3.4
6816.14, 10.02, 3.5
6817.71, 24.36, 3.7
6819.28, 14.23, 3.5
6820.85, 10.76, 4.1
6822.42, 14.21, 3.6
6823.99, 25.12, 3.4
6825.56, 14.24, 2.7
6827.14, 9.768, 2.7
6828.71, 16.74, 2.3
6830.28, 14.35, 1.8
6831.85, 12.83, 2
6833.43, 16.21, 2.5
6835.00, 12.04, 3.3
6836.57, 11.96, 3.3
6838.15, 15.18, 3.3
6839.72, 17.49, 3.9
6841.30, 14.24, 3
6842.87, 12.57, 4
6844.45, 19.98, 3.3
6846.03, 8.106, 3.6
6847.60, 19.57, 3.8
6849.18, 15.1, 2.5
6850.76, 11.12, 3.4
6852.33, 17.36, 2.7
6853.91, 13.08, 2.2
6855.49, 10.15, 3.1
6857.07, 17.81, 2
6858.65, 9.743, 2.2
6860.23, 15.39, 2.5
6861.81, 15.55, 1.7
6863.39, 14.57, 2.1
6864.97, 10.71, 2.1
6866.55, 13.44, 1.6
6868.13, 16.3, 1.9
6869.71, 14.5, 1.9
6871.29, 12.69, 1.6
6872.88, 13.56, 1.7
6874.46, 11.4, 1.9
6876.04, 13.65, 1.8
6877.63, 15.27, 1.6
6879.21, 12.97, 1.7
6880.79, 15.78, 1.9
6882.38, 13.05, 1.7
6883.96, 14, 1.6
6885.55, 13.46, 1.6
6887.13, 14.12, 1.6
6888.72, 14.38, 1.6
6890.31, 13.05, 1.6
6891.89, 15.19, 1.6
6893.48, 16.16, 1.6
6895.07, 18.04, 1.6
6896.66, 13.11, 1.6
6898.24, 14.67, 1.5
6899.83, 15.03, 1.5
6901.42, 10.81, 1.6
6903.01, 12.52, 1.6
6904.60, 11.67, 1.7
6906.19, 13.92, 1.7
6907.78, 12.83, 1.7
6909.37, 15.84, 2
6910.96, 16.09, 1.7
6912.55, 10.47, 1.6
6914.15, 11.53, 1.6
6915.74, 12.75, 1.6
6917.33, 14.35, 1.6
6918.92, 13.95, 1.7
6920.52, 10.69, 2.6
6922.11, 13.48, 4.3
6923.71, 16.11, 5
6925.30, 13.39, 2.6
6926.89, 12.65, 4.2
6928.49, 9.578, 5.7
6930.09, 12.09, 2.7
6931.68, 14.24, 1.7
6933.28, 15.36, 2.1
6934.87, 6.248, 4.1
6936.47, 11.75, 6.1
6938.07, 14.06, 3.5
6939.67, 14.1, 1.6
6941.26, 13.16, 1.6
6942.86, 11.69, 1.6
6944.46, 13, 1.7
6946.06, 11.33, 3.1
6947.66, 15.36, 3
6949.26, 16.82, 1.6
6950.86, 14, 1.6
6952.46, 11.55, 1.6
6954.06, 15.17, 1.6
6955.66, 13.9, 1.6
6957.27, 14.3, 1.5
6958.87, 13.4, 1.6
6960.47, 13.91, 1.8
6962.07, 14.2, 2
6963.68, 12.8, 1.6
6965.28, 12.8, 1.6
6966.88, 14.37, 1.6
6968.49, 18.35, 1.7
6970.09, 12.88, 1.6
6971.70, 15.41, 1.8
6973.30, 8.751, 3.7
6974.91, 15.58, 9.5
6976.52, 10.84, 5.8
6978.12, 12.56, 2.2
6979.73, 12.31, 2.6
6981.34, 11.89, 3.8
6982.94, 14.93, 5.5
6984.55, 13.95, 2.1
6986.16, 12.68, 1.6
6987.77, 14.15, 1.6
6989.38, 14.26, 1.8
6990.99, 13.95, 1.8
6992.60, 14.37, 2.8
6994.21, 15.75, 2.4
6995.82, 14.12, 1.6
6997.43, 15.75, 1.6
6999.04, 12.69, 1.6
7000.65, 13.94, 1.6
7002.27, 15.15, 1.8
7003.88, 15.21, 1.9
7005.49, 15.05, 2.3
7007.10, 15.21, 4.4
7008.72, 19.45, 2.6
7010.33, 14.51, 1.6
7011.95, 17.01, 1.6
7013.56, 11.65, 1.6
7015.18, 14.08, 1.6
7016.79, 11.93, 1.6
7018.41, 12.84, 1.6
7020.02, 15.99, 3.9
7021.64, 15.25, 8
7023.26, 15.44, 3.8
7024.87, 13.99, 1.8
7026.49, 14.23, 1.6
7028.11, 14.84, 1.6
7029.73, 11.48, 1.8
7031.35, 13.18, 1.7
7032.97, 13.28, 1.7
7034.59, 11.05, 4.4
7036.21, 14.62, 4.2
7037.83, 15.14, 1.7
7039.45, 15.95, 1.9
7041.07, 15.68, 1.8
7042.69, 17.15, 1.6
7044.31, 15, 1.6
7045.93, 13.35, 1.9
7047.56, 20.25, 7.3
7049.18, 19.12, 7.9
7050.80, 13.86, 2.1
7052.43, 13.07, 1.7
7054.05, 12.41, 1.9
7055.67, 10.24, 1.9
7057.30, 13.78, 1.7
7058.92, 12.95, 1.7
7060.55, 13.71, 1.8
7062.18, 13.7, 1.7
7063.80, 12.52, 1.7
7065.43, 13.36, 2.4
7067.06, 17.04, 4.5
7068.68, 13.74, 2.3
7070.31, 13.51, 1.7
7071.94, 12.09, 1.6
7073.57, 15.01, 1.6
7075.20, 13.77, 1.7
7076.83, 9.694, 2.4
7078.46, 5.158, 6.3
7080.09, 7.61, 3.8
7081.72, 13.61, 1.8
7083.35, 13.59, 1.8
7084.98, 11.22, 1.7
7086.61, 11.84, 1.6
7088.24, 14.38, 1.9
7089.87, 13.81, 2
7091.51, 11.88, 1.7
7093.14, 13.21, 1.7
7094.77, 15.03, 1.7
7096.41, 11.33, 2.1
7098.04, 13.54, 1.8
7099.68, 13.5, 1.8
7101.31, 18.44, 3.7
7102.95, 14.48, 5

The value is 0.14 mag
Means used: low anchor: 16.4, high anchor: 13.6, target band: 13.9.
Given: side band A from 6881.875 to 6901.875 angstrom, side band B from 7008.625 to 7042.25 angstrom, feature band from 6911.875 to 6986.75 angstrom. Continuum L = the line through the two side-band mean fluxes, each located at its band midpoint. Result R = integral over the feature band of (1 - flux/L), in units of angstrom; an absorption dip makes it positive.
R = 5.9 angstrom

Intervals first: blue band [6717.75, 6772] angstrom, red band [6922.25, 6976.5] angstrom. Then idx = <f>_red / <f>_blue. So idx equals 0.85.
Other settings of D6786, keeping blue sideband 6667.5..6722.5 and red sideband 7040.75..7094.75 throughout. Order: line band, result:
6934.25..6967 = 0.08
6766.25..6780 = 0.17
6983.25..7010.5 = -0.06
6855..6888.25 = 0.08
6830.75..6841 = 0.06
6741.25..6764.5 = 0.11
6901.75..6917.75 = 0.11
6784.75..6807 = 0.07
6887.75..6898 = -0.02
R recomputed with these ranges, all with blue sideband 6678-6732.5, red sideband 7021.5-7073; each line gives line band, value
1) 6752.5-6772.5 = 4.2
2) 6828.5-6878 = 5.2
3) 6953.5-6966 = 0.9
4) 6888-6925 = 3.8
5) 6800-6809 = 1.5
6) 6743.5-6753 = 0.9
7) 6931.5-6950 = 2.5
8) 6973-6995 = 2.0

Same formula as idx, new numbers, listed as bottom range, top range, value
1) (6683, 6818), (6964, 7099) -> 0.90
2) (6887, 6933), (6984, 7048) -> 1.07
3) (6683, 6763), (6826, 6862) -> 0.88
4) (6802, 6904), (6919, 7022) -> 0.96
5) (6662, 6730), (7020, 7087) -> 0.85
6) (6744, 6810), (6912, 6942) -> 0.91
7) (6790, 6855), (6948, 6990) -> 0.94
